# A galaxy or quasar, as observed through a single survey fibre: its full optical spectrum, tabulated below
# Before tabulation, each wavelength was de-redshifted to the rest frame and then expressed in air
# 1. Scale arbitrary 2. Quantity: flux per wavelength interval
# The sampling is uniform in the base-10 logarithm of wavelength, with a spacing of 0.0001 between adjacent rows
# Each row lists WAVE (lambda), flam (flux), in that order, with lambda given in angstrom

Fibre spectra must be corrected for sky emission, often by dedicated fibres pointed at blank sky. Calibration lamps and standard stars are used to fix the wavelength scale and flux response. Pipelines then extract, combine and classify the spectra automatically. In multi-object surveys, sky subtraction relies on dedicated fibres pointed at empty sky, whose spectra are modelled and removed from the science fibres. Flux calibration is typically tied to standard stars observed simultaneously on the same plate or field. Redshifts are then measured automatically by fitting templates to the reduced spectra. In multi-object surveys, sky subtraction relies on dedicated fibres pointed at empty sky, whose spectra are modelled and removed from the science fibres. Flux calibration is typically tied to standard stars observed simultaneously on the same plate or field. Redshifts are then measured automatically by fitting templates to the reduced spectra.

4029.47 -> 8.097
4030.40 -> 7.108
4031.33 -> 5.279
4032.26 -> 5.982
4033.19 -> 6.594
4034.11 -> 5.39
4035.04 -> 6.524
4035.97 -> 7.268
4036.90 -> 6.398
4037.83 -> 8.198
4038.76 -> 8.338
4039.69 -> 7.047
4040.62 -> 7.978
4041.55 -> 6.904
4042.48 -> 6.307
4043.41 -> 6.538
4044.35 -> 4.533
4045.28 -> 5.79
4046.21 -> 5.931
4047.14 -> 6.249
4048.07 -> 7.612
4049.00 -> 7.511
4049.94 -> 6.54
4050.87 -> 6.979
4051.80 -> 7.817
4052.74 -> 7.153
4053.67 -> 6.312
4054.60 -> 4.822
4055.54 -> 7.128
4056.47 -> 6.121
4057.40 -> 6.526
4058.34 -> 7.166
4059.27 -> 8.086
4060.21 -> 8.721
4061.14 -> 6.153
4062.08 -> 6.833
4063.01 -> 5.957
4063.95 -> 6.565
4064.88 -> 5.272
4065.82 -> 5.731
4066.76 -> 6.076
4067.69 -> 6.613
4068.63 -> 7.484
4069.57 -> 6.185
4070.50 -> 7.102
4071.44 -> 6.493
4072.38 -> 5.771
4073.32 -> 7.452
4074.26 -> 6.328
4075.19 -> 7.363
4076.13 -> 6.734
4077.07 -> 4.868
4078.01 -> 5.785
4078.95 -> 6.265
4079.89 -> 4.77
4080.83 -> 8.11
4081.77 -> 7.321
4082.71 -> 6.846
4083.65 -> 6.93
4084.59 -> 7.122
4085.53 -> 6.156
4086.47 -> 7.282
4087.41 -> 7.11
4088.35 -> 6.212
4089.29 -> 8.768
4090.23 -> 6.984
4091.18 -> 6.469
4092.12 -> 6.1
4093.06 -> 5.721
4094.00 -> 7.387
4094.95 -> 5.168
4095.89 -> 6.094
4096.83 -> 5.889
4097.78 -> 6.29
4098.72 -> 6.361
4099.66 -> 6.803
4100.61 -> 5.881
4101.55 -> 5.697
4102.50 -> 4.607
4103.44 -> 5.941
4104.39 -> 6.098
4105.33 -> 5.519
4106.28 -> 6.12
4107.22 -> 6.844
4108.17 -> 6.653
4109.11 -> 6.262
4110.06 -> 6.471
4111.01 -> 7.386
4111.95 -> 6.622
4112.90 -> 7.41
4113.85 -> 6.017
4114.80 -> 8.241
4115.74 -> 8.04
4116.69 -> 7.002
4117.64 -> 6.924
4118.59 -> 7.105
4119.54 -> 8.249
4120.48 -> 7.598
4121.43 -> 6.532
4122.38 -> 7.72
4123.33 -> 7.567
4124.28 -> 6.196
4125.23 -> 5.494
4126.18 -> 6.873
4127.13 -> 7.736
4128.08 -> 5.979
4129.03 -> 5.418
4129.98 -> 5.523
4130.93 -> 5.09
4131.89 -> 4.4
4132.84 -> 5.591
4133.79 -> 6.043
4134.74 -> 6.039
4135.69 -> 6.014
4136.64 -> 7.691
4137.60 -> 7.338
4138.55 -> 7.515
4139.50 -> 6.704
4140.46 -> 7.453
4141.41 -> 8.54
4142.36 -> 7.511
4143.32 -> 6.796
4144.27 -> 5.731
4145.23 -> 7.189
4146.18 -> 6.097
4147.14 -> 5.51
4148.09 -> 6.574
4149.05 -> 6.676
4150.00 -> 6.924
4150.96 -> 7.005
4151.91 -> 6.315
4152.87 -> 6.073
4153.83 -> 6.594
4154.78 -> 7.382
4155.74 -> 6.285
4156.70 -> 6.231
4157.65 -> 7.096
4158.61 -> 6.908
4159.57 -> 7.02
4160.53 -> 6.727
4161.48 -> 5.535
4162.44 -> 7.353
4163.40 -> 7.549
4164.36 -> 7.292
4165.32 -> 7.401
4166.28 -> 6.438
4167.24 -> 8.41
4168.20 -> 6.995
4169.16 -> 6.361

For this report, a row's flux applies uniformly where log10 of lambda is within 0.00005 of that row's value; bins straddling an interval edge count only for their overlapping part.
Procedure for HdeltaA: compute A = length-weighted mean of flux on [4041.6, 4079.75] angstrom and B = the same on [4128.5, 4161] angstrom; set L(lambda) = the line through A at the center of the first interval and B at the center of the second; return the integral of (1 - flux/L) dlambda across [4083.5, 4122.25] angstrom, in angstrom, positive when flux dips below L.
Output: -0.7 angstrom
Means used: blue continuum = 6.51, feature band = 6.64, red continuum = 6.53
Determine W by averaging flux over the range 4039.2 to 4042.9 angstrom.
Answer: 7.08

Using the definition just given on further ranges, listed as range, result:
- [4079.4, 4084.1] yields 6.79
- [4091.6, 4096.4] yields 6.1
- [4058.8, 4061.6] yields 7.67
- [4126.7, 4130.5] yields 6.14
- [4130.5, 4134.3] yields 5.29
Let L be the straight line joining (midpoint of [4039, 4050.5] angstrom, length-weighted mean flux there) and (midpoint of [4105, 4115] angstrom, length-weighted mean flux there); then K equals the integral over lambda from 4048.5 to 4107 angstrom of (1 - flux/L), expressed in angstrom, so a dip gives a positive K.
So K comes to 1.1 angstrom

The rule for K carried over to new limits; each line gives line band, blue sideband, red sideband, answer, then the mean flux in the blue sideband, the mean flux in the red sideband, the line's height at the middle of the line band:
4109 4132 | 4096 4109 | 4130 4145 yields -1.7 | 6.06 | 6.54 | 6.31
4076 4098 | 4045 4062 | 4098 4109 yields -0.7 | 6.82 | 6.06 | 6.32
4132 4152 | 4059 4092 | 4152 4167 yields 0.2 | 6.67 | 6.8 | 6.78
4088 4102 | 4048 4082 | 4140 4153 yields 0.6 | 6.62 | 6.76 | 6.67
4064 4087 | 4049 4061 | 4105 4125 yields 1.5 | 6.95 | 6.97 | 6.95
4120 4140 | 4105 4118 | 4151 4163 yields 1.0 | 6.83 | 6.65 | 6.76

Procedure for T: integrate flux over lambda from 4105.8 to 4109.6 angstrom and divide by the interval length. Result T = 6.47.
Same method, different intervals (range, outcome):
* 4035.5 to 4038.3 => 7.28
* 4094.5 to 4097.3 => 5.73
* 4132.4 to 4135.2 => 5.9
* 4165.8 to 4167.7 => 7.41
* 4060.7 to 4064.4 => 6.37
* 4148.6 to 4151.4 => 6.87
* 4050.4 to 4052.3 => 7.39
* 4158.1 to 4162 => 6.56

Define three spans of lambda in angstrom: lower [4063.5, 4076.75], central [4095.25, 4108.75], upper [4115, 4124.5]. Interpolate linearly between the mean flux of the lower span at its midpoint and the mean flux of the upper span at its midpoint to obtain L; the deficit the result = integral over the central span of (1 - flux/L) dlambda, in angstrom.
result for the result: 1.9 angstrom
